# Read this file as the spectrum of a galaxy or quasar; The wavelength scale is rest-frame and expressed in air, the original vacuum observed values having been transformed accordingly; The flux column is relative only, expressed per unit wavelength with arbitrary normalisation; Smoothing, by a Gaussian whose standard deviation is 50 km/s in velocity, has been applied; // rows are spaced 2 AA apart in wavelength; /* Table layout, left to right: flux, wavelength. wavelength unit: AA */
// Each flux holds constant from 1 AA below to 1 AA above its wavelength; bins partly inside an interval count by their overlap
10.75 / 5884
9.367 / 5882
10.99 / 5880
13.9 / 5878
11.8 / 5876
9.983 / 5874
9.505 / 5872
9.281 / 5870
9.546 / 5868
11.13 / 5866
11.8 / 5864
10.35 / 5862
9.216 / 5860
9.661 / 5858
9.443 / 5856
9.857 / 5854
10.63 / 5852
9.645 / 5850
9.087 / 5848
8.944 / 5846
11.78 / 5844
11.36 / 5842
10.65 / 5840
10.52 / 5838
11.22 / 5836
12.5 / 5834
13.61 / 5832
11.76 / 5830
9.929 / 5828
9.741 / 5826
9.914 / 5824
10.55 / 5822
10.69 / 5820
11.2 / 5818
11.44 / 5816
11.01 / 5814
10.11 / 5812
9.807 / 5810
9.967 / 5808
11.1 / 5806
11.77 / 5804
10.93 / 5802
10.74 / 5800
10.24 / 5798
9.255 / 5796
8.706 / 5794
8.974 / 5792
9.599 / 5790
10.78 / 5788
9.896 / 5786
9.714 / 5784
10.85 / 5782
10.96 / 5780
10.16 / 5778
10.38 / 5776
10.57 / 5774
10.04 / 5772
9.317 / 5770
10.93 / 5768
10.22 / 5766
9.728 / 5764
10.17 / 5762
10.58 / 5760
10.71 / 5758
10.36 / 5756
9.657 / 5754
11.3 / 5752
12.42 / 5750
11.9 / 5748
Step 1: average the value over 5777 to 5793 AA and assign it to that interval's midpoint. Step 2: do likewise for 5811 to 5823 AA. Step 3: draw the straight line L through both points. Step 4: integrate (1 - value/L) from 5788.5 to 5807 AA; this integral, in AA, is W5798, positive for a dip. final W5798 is 0.4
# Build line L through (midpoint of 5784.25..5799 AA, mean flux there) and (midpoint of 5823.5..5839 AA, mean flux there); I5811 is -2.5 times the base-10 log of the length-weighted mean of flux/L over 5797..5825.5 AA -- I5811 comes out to -0.03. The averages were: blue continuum 9.64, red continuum 11.2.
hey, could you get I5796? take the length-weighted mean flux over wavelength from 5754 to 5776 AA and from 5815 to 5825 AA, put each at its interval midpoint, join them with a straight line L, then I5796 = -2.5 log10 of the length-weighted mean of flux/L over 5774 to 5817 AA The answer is 0.023 mag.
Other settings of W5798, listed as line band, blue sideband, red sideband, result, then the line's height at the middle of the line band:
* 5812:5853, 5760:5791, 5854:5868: -2.4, 10.2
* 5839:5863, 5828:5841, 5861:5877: 2.1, 11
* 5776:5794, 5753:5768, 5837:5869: 0.3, 10.2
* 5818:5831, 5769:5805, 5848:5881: -0.3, 10.3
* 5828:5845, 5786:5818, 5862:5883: -1.7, 10.5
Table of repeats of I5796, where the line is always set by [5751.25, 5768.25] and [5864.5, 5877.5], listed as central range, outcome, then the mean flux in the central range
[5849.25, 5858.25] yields 0.06 mag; 9.87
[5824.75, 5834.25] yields -0.10 mag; 11.4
